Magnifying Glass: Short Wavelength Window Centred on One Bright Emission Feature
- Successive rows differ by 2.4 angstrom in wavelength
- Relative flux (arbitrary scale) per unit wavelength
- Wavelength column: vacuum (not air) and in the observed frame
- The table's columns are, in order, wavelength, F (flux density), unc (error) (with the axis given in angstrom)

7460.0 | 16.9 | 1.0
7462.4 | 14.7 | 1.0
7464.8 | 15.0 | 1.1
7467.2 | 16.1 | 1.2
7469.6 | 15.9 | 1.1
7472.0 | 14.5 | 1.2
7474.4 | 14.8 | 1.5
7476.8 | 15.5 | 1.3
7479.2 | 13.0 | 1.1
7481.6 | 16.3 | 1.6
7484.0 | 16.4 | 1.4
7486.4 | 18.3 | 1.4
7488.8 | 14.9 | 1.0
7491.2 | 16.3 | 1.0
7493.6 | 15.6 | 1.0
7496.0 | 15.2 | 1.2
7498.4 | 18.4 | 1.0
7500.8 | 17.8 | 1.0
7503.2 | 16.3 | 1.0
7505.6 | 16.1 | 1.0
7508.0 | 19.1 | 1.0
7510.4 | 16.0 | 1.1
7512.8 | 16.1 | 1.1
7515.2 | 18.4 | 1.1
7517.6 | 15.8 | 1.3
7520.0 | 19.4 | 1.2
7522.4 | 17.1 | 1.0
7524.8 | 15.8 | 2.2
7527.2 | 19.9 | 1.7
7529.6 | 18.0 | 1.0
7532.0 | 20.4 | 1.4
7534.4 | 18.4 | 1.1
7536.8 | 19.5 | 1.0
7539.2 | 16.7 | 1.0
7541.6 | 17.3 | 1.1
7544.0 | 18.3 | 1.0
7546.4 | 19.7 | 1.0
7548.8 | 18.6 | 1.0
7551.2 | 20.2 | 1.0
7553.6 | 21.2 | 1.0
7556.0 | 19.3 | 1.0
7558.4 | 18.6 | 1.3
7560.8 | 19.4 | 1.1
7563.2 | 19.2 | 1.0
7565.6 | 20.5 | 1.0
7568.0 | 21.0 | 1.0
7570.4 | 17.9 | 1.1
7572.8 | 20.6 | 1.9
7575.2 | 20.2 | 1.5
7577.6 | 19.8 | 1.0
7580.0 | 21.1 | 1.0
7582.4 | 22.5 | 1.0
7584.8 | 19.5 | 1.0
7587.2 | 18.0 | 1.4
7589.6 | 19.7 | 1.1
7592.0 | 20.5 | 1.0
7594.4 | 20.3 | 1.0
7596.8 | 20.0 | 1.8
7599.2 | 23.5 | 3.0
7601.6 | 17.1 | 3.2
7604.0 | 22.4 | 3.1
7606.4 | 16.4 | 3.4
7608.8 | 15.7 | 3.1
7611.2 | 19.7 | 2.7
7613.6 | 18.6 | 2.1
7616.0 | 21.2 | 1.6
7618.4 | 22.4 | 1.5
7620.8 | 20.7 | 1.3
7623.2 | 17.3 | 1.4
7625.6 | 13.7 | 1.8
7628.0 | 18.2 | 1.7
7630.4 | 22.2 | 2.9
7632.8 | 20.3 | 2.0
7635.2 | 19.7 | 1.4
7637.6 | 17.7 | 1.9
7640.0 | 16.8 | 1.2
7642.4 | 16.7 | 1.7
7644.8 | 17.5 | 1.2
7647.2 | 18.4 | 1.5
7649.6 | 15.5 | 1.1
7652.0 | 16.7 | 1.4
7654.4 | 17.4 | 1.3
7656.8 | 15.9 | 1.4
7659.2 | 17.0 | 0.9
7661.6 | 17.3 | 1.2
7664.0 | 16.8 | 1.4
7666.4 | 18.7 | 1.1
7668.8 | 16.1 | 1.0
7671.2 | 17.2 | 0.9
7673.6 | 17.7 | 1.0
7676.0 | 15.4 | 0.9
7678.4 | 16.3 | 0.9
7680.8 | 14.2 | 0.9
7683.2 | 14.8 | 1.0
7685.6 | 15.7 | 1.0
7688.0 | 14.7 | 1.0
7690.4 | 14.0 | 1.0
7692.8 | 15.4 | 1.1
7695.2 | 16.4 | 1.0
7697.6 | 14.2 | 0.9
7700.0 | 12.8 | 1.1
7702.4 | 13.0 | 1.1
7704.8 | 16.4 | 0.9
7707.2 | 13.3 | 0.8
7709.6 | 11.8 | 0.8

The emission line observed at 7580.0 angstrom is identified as Mg II 2798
